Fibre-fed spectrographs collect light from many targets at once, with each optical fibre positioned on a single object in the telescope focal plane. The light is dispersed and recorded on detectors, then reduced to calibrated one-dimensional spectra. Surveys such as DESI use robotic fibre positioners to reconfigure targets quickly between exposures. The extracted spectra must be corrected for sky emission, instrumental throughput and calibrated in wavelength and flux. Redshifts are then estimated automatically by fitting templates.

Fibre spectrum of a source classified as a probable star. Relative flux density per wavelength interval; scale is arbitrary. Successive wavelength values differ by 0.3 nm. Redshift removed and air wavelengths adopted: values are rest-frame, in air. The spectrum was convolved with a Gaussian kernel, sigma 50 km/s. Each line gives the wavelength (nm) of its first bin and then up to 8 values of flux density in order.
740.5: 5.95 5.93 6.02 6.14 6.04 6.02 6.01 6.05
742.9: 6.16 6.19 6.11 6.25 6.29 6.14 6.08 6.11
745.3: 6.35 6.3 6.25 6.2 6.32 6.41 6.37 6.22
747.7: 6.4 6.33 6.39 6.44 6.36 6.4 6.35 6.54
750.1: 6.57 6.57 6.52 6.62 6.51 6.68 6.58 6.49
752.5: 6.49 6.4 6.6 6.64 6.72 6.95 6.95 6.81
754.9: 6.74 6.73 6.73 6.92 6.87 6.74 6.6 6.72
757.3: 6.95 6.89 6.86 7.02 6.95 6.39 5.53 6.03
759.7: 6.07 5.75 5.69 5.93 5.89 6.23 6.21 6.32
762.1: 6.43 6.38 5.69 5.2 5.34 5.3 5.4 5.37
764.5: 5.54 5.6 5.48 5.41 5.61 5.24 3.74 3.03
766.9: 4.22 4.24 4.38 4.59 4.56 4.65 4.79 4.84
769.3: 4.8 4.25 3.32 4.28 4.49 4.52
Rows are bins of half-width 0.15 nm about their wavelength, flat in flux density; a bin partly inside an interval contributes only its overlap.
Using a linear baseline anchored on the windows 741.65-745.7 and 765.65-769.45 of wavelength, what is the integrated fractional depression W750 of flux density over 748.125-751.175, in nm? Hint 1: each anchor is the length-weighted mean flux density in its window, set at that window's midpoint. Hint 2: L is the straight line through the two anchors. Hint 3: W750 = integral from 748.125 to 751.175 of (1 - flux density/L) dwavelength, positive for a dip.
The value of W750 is -0.39 nm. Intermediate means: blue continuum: 6.15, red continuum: 4.49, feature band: 6.48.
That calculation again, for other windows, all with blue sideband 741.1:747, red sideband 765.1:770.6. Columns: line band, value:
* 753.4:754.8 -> -0.349 nm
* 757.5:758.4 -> -0.300 nm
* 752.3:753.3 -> -0.170 nm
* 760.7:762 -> -0.317 nm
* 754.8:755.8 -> -0.256 nm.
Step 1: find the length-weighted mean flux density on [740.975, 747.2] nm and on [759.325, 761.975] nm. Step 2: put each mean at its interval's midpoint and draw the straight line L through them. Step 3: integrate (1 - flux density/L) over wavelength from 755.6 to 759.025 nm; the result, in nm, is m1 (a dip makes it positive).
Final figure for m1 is -0.41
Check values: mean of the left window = 6.18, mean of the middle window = 6.78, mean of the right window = 6.02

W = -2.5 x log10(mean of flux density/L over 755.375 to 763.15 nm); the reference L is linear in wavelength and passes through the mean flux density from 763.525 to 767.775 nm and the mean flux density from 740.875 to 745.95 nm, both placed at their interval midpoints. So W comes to -0.21 mag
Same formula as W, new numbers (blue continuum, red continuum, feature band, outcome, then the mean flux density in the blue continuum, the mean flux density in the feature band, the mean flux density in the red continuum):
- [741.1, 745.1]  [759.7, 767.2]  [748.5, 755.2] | -0.13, 6.12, 6.59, 5.45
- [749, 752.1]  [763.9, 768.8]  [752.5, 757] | -0.11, 6.53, 6.73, 4.8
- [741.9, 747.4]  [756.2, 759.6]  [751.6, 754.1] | -0.03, 6.2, 6.61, 6.6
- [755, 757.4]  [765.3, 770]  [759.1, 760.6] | 0.03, 6.78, 5.85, 4.48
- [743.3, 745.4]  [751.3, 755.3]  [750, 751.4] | -0.01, 6.19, 6.56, 6.67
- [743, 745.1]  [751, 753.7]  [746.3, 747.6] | 0.00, 6.17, 6.33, 6.56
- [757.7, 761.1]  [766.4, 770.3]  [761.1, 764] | -0.06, 6.2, 5.85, 4.3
